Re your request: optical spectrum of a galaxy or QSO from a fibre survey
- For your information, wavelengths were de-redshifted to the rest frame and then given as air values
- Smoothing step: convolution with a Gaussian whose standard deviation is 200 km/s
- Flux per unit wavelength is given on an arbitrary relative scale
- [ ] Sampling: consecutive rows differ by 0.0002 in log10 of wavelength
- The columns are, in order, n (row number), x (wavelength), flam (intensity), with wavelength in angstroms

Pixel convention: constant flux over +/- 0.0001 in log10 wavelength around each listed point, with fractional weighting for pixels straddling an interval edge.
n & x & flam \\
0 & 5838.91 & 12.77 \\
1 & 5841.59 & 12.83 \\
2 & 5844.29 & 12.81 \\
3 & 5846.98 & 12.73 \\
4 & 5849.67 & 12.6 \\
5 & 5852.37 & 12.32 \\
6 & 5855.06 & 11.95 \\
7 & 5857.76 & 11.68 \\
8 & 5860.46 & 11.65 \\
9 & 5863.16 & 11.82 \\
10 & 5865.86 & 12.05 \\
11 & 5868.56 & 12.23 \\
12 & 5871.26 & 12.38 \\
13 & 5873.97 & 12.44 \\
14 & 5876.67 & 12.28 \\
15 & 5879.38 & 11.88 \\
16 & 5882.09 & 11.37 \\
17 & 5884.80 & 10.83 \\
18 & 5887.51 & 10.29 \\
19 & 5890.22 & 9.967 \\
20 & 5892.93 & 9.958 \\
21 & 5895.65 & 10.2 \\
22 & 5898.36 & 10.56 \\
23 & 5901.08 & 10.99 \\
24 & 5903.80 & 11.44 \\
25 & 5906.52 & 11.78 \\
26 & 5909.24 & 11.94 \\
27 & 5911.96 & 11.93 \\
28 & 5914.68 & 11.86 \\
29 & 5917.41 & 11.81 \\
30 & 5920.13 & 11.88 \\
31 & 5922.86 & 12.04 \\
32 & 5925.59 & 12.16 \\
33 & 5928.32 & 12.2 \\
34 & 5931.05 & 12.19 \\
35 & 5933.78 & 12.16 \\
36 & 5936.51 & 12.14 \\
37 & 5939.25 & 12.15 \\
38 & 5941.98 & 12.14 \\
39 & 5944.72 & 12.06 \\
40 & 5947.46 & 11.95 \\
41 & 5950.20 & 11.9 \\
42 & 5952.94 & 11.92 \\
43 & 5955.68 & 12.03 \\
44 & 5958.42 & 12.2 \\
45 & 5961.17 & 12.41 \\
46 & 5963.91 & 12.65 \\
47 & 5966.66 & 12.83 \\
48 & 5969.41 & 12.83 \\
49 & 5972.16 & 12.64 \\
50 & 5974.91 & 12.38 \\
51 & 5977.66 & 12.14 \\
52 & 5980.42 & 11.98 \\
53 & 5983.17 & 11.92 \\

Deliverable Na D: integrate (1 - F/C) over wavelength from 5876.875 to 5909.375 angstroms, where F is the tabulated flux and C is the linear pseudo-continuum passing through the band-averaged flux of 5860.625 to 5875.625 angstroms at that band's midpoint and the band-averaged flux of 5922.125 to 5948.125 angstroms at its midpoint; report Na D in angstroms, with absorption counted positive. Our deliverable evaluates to 3.2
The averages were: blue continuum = 12.1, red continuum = 12.1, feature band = 10.9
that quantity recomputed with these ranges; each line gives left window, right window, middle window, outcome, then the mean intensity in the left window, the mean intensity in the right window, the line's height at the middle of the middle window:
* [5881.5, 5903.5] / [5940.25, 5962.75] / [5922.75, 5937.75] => -0.8 angstroms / 10.5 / 12.1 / 11.5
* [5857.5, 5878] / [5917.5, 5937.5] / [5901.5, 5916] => 0.4 angstroms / 12.1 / 12.1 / 12.1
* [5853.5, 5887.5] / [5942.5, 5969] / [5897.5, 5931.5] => 0.8 angstroms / 11.8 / 12.2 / 12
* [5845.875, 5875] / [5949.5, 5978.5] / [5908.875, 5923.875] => 0.5 angstroms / 12.2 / 12.4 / 12.3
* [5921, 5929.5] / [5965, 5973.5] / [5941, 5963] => 0.7 angstroms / 12.1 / 12.8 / 12.5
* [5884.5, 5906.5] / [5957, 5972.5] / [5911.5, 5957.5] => -1.3 angstroms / 10.6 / 12.6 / 11.7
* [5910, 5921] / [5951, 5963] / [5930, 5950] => -0.1 angstroms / 11.9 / 12.2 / 12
